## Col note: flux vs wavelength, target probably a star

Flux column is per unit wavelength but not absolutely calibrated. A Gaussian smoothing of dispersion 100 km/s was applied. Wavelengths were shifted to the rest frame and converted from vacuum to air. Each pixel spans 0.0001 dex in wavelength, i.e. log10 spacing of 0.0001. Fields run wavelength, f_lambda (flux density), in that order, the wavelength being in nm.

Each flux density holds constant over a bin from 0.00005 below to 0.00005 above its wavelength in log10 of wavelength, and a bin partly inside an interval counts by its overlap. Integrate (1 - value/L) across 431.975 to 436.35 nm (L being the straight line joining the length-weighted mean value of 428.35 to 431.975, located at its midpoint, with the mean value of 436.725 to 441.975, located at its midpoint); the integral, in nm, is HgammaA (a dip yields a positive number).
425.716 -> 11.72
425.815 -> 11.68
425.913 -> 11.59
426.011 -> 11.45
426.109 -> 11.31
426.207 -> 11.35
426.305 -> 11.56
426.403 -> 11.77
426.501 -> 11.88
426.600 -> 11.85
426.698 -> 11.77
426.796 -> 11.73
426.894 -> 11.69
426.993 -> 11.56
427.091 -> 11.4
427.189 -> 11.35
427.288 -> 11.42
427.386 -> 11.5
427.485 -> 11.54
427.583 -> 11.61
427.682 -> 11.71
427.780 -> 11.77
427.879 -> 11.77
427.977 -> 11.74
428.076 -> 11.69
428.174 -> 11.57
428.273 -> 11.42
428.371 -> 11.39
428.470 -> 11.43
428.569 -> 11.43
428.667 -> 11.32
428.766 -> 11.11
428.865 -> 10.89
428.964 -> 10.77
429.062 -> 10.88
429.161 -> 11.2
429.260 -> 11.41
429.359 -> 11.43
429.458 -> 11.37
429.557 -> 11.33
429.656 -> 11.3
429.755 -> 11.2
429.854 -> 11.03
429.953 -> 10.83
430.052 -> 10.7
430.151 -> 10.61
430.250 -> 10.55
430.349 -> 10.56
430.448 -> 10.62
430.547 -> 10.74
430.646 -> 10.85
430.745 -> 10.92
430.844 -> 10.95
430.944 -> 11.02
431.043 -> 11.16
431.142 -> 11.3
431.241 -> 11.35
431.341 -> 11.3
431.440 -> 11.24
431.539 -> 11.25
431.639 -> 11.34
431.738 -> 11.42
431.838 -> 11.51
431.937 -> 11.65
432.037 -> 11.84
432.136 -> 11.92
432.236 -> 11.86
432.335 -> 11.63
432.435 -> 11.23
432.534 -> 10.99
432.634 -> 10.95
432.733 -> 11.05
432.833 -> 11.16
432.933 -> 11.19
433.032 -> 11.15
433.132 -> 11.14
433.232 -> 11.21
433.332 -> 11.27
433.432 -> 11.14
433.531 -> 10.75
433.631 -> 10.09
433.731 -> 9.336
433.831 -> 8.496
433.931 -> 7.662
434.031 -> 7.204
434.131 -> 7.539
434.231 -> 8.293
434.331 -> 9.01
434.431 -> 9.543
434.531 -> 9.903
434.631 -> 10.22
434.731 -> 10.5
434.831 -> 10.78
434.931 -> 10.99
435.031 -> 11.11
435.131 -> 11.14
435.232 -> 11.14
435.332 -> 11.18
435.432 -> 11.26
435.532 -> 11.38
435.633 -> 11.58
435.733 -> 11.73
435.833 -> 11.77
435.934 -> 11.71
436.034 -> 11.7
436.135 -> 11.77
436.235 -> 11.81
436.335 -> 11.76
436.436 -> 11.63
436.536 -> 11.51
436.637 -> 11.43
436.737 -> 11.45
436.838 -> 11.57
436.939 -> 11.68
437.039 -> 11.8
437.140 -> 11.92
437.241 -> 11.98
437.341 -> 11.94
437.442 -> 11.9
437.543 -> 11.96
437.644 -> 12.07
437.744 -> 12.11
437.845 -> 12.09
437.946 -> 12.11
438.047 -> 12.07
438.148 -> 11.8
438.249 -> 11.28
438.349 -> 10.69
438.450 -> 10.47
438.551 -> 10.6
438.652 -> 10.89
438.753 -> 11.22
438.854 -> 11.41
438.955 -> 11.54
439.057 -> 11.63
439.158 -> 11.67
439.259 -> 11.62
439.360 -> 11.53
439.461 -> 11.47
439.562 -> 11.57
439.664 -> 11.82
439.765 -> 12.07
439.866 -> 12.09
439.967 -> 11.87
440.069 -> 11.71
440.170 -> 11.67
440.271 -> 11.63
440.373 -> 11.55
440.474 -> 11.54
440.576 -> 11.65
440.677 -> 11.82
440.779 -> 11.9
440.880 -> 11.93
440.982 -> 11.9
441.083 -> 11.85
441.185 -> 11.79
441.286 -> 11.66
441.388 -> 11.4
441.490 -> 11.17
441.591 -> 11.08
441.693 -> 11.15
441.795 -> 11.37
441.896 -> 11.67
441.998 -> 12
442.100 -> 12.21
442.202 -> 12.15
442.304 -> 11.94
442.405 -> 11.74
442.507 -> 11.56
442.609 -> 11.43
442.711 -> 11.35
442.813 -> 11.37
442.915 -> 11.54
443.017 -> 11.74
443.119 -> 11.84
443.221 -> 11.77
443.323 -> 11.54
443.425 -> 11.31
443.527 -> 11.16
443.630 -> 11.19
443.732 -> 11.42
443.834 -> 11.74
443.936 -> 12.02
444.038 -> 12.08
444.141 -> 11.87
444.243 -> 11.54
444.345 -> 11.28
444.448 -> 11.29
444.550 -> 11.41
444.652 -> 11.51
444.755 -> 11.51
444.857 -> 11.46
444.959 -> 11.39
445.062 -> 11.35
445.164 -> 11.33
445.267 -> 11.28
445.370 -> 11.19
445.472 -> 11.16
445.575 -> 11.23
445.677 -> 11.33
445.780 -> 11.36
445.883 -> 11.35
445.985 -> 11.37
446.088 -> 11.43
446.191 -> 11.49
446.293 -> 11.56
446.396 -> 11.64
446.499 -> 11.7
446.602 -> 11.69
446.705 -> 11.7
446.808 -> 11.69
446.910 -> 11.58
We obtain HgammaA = 0.25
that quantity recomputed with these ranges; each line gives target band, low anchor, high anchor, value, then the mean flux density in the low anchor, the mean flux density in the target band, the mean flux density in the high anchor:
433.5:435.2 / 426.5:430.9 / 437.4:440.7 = 0.280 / 11.3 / 9.56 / 11.6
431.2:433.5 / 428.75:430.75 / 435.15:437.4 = -0.023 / 11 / 11.3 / 11.6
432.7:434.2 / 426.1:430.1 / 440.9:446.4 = 0.191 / 11.4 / 9.99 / 11.5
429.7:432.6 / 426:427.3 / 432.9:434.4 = -0.227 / 11.6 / 11.2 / 9.68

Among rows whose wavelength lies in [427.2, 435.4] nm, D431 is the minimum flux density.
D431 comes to 7.204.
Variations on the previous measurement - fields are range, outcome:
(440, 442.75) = 11.08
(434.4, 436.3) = 9.543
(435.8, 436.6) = 11.51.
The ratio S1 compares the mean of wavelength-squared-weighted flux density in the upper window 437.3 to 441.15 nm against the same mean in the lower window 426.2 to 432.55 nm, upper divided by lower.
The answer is 1.1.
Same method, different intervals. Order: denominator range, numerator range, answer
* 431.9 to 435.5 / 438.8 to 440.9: 1.15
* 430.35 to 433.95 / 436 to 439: 1.08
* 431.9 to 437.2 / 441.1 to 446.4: 1.11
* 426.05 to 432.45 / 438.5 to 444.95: 1.08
